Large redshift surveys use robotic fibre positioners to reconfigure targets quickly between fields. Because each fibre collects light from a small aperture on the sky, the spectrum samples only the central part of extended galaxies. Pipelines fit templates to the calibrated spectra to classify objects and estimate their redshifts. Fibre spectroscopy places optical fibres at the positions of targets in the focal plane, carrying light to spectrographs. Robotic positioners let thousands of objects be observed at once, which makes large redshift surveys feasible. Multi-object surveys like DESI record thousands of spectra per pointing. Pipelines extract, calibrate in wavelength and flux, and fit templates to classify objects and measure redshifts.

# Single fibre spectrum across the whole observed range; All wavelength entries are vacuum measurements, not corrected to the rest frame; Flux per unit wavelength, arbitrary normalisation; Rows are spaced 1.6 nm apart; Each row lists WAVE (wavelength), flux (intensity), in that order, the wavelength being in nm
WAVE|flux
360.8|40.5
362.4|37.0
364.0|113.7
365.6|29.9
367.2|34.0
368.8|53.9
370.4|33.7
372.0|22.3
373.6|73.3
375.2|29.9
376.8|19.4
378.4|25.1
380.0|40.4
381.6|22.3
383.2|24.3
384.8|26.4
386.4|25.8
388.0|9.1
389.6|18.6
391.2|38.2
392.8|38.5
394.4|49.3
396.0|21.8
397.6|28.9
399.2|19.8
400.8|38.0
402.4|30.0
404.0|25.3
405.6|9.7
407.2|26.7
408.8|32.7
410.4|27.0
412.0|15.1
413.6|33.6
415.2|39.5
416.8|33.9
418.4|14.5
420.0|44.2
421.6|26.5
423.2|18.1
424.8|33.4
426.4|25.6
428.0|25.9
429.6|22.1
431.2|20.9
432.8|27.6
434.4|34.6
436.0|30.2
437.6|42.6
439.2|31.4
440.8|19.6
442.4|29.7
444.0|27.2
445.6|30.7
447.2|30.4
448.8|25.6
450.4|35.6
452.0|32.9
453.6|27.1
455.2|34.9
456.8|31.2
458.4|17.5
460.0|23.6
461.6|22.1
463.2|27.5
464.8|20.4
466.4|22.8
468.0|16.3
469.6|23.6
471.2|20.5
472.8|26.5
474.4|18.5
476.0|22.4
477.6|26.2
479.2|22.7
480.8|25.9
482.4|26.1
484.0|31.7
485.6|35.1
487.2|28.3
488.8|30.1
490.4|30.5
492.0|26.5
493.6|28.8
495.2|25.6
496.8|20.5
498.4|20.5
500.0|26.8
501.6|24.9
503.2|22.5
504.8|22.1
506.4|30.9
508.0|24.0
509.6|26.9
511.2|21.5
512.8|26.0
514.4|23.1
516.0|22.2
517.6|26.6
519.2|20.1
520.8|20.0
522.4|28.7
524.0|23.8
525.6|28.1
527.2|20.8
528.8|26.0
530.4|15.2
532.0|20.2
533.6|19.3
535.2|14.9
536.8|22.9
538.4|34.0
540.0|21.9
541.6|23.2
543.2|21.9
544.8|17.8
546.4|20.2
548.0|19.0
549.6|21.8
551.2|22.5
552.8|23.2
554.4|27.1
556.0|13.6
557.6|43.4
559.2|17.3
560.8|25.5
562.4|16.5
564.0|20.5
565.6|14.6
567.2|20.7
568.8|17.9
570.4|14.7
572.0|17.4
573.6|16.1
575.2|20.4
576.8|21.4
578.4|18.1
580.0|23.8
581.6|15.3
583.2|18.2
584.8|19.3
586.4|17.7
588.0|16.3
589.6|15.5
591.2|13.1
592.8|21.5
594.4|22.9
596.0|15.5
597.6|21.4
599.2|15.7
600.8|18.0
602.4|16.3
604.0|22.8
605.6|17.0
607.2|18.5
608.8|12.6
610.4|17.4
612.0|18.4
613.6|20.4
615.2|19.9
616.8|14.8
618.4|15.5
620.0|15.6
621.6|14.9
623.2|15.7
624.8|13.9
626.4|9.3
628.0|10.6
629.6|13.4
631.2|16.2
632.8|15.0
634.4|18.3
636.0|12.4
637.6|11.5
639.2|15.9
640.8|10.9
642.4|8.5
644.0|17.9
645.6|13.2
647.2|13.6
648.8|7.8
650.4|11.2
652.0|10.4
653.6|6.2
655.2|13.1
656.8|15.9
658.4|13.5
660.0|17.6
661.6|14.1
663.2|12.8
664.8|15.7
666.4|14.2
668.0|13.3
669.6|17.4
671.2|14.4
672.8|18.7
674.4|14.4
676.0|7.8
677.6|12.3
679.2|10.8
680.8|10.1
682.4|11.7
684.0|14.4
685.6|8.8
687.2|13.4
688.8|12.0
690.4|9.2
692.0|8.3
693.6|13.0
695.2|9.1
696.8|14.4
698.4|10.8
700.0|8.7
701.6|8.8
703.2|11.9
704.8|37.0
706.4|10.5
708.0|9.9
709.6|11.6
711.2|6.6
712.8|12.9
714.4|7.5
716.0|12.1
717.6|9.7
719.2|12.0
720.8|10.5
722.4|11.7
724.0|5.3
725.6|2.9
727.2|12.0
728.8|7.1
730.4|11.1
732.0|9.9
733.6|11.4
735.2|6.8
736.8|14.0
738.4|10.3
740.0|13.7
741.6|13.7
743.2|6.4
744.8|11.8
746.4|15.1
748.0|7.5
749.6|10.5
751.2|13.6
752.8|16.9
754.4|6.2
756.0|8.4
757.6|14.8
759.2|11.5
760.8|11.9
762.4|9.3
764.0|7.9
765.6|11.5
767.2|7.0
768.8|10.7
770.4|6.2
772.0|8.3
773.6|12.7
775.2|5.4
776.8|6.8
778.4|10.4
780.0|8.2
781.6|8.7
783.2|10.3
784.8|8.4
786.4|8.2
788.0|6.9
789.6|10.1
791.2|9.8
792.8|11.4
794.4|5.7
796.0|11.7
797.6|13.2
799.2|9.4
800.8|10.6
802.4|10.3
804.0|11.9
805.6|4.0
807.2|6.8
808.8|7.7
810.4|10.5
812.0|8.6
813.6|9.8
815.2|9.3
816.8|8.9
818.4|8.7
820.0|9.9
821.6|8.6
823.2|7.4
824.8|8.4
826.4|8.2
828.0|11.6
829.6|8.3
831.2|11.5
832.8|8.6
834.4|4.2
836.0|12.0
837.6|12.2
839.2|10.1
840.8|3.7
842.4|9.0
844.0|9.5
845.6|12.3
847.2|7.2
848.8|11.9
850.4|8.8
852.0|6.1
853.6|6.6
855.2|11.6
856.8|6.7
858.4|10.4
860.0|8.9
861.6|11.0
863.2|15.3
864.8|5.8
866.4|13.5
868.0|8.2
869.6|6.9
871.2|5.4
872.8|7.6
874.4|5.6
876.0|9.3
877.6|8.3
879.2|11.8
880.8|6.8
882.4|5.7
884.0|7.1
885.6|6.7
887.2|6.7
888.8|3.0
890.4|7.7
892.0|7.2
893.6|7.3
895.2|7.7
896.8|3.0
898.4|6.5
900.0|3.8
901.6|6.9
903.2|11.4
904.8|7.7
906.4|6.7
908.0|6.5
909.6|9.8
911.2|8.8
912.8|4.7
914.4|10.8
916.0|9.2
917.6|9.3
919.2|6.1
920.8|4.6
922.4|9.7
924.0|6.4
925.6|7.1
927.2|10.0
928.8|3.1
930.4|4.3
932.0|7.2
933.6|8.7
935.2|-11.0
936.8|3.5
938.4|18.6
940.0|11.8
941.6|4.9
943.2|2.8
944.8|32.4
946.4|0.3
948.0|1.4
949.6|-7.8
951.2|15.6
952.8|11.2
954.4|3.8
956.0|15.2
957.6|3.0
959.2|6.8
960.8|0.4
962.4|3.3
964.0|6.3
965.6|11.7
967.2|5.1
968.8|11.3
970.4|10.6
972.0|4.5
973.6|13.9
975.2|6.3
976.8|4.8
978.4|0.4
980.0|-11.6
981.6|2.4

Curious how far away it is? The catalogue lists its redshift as 0.07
